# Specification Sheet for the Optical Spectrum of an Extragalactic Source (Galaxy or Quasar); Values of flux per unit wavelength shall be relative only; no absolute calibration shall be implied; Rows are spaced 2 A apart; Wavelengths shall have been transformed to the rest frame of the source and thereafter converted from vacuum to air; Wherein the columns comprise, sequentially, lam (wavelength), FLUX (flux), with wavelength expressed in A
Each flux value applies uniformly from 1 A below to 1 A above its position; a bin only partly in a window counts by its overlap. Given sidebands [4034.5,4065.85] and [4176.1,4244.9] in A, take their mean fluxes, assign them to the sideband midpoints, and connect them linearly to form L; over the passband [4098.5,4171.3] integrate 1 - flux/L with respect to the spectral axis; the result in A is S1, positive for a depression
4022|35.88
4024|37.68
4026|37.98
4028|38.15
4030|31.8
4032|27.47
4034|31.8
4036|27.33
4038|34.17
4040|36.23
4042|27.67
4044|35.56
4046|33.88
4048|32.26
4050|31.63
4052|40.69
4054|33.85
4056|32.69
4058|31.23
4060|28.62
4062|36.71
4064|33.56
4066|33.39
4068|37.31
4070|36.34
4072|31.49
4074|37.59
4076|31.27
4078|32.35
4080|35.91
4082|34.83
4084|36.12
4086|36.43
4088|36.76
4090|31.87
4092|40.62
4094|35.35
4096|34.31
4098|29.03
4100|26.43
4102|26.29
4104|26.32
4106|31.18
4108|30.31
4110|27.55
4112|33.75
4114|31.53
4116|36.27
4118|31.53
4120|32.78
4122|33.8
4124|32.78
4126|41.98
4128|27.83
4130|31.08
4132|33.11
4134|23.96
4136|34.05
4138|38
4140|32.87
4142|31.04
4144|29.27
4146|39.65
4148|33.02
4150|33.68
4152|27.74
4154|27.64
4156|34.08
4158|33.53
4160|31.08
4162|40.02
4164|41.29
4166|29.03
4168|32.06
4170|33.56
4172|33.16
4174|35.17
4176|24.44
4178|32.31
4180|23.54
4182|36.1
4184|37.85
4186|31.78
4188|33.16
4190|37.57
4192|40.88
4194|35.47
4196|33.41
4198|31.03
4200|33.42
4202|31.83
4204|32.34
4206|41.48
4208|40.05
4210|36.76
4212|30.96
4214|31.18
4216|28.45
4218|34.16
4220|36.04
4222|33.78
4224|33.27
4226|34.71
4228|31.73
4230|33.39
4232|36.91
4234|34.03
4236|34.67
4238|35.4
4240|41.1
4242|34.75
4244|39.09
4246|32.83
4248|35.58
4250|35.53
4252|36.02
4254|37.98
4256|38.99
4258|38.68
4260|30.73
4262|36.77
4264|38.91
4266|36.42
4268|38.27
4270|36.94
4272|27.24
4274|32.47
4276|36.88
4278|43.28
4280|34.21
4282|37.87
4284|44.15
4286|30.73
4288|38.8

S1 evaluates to 3.3 A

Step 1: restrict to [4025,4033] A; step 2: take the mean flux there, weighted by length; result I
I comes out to 33.8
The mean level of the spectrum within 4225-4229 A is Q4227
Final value 33.2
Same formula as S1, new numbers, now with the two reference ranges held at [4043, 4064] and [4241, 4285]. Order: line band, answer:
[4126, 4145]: 1.6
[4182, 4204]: 0.6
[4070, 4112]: 1.8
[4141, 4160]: 1.6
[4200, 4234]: 1.7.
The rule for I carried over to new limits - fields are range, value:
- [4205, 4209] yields 40.8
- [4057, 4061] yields 29.9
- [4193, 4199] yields 33.3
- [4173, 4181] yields 28.9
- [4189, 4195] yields 38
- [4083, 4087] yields 36.3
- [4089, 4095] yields 35.9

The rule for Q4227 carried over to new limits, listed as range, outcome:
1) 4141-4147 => 33.3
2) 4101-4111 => 28.3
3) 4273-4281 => 36.7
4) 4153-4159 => 31.8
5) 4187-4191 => 35.4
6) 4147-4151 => 33.4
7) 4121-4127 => 36.2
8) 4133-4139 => 32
